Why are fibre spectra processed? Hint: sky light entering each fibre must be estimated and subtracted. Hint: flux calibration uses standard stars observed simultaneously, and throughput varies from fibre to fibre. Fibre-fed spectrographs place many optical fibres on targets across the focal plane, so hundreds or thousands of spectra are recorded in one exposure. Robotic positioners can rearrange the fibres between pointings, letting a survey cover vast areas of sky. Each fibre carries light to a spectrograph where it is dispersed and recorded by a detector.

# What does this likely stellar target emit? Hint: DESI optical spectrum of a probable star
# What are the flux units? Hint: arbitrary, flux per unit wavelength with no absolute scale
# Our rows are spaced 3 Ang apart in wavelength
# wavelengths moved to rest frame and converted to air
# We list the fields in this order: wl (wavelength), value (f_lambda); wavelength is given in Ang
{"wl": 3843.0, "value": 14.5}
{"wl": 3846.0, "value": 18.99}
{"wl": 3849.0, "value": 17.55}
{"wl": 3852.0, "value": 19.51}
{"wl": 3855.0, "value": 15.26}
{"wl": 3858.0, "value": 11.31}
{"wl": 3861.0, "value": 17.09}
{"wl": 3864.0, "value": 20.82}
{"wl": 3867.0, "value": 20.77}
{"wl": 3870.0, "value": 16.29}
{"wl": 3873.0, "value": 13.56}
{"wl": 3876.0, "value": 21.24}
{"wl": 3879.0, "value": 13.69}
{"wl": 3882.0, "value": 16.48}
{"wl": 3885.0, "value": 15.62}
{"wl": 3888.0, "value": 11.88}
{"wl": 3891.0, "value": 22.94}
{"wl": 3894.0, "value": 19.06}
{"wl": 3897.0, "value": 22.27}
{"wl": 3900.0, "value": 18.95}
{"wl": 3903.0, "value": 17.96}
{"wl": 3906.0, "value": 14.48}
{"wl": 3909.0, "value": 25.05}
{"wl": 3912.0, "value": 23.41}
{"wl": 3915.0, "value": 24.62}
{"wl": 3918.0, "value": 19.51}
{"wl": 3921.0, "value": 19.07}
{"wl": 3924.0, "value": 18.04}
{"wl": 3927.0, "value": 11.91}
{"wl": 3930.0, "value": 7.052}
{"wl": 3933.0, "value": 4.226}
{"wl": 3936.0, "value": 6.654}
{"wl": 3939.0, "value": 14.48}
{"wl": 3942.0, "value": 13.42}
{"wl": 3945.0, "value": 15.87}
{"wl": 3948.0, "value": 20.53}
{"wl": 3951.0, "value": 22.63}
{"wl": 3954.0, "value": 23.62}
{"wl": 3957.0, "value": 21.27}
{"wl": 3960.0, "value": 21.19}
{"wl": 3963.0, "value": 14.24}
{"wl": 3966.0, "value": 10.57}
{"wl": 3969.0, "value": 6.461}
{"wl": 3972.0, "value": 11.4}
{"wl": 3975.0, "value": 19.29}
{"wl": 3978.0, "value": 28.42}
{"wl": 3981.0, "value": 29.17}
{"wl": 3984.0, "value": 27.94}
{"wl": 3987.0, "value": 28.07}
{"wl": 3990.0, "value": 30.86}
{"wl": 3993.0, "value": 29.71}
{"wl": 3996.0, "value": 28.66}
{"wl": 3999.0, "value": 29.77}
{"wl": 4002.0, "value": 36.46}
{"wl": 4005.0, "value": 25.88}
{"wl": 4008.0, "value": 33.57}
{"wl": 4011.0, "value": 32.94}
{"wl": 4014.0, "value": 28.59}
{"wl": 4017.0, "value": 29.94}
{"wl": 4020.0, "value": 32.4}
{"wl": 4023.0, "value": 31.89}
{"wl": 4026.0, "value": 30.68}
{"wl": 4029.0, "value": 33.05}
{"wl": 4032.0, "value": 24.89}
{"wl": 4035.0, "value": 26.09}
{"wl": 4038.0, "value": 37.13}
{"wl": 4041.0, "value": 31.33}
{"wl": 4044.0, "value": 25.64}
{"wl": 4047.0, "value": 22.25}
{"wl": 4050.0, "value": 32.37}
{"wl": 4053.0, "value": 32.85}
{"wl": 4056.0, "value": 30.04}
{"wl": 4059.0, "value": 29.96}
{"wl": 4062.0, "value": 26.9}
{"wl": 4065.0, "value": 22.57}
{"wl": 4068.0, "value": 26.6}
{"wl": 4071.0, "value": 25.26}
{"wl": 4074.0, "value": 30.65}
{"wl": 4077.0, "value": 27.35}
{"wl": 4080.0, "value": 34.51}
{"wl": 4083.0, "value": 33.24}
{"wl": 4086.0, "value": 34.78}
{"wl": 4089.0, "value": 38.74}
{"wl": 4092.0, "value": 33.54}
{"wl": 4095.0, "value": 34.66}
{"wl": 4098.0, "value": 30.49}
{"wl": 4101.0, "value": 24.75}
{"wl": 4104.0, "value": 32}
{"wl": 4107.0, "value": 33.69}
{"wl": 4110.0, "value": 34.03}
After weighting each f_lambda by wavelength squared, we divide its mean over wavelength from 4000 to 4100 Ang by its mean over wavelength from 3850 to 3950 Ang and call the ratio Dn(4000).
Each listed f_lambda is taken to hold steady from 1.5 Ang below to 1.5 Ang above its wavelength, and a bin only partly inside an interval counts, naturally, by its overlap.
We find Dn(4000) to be 2.0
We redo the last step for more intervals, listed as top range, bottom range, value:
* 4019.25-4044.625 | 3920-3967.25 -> 2.08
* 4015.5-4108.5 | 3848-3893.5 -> 1.97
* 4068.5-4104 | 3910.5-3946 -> 2.30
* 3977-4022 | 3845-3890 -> 1.93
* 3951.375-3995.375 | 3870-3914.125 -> 1.24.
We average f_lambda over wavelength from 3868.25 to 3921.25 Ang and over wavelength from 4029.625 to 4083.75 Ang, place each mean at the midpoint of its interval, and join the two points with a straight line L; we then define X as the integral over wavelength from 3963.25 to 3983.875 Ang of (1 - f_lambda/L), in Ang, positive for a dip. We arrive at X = 5.0 Ang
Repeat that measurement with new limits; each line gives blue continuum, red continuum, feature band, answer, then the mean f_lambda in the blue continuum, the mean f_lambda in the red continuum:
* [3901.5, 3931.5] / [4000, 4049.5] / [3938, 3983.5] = 9.2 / 18.1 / 30.2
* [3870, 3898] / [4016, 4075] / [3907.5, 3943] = 7.7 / 17.3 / 29.1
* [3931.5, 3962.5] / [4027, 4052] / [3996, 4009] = -3.8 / 16.3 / 29.2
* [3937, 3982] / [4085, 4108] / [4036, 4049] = -1.1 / 17.9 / 32.8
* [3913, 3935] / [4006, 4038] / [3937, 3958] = 0.4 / 14.9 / 30.6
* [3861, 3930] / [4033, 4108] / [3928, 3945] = 9.1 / 18.2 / 30.2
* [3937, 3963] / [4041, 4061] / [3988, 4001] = -3.8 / 18.6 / 29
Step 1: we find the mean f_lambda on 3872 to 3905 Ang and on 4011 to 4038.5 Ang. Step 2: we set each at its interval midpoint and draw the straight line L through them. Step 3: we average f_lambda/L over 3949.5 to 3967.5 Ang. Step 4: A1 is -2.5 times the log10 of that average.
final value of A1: 0.26 mag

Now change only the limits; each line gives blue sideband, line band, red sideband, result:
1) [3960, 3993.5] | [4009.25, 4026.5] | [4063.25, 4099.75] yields -0.237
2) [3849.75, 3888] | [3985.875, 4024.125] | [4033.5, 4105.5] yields -0.188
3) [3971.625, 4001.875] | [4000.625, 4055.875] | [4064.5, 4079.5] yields -0.117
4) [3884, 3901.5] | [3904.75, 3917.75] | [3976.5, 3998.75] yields -0.061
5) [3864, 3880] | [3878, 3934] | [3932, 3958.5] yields -0.027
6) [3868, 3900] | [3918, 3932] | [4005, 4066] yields 0.401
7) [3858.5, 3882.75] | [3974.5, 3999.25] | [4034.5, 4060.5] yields -0.108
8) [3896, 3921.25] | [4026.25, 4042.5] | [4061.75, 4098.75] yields -0.089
